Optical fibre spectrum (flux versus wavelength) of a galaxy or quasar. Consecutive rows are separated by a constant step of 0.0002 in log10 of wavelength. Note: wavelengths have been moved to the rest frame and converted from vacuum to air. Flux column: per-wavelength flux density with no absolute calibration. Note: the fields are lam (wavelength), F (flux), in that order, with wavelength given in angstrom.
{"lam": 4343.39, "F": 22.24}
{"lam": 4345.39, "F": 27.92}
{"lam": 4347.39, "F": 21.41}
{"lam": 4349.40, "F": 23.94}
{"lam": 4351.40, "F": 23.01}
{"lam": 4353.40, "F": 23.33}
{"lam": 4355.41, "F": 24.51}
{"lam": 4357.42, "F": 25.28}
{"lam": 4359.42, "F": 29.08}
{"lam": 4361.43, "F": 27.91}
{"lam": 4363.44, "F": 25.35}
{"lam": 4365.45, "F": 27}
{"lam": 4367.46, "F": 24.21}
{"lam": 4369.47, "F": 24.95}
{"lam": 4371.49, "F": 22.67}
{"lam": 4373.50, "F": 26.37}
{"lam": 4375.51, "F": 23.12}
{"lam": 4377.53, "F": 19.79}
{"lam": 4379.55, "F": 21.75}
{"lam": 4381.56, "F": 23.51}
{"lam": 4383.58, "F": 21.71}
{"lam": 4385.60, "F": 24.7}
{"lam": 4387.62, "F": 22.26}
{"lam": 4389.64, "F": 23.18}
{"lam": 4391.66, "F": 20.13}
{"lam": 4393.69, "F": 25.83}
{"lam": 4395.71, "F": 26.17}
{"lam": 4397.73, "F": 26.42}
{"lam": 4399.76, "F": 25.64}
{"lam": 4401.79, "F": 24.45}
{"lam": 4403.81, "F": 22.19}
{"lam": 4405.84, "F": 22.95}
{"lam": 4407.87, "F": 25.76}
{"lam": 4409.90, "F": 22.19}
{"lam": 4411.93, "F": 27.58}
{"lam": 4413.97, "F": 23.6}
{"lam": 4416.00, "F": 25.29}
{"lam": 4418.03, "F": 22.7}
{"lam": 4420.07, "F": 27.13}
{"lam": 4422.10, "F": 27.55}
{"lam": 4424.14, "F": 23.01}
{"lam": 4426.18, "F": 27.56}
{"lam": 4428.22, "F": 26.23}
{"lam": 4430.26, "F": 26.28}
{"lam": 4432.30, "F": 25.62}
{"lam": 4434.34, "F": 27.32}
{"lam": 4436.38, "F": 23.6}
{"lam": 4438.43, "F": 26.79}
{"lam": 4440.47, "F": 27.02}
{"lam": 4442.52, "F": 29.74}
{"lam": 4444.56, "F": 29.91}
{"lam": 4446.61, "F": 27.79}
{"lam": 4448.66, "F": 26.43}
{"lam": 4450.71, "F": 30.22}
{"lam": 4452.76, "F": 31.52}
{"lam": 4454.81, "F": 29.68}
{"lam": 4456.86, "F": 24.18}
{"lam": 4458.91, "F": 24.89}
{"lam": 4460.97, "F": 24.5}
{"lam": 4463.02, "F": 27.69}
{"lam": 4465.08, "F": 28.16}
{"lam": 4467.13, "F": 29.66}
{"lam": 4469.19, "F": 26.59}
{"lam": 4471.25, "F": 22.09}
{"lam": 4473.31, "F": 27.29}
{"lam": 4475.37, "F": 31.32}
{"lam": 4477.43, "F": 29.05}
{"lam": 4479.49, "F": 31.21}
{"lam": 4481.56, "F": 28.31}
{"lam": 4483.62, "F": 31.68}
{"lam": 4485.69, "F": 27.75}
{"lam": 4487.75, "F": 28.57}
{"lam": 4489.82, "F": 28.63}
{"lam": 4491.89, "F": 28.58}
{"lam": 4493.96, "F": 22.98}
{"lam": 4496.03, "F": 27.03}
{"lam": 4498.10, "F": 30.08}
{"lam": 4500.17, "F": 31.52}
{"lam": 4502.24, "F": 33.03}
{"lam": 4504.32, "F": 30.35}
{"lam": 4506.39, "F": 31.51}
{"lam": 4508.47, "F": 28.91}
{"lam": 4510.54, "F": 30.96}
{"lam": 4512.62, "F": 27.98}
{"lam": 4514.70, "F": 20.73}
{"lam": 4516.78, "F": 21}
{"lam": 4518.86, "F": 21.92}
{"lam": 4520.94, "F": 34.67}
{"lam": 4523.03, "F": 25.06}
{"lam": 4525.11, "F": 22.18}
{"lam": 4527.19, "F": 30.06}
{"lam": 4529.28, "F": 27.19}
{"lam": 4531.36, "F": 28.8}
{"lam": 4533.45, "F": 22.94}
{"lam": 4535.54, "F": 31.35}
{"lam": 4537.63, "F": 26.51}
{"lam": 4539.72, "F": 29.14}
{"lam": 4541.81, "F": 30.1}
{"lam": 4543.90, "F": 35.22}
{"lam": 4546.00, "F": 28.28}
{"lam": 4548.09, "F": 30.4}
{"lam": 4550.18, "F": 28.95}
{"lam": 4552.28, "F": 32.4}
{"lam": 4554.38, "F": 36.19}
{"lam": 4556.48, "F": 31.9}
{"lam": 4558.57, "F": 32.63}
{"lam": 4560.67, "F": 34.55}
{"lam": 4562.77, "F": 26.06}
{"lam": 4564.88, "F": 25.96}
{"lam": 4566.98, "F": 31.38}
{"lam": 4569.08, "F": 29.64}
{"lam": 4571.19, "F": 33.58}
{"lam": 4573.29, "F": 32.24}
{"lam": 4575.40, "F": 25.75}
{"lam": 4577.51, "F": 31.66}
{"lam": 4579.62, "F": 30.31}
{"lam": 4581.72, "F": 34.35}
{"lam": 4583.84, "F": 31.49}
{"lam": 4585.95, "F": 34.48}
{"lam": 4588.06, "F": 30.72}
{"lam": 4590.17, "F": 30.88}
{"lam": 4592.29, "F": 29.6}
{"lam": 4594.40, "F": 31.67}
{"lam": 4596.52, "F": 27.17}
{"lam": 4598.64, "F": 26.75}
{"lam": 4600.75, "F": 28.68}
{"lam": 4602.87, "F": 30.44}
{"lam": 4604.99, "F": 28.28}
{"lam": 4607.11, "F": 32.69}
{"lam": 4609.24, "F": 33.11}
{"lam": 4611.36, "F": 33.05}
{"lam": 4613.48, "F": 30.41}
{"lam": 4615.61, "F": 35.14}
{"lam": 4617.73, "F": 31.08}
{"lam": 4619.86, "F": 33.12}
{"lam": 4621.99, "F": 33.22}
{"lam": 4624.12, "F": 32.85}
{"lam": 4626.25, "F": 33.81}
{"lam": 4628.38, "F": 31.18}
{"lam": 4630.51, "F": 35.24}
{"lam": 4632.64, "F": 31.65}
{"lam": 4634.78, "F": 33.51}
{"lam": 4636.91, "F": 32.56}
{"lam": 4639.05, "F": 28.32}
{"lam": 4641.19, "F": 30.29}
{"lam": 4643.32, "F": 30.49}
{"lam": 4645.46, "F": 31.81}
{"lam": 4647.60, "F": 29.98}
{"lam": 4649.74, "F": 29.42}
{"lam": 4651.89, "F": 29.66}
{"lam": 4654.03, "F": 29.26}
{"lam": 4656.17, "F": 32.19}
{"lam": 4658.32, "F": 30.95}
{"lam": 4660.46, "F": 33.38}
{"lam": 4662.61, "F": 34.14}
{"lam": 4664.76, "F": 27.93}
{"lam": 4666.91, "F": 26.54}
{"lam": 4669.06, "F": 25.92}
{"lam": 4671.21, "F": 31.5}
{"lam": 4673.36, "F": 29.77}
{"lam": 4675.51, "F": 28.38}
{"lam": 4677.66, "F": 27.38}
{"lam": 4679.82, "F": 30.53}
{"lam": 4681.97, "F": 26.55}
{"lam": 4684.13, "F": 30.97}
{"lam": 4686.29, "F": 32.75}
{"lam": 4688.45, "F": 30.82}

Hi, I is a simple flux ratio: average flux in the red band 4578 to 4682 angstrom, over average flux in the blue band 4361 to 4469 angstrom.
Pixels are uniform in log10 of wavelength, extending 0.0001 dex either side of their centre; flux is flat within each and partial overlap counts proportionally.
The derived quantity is 1.21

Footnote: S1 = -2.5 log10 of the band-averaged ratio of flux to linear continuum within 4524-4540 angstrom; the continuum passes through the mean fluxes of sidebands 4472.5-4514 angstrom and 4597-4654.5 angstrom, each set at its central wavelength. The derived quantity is 0.10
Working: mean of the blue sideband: 29.3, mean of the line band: 27.2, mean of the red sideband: 31.3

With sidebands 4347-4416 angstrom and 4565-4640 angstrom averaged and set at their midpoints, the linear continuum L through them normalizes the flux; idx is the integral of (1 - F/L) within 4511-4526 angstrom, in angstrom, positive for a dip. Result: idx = 1.9 angstrom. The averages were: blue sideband 24.2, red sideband 31.4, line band 25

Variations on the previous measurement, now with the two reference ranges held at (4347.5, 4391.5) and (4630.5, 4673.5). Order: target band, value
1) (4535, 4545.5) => -0.9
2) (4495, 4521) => -0.9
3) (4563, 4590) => -1.8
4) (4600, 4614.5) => -0.7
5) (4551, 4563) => -1.8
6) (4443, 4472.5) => -1.5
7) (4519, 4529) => 0.1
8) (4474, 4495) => -1.6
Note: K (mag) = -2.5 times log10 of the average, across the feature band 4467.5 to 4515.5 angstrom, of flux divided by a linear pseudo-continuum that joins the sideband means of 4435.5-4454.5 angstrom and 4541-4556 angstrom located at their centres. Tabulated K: 0.04 mag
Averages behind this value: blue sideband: 28.2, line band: 28.6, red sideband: 31.7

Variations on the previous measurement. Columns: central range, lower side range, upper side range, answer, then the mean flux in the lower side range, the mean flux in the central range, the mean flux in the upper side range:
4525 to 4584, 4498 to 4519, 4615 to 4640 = -0.01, 28.2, 30.1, 32.6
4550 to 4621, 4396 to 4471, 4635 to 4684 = -0.09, 26.3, 31.1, 29.9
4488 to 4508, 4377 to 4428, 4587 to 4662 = -0.08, 24.2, 29.3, 31.2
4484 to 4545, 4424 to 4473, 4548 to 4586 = 0.05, 27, 28.1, 31.2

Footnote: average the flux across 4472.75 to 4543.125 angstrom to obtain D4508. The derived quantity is 28.2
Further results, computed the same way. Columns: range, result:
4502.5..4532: 27.4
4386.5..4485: 26.4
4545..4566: 30.7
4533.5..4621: 30.8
